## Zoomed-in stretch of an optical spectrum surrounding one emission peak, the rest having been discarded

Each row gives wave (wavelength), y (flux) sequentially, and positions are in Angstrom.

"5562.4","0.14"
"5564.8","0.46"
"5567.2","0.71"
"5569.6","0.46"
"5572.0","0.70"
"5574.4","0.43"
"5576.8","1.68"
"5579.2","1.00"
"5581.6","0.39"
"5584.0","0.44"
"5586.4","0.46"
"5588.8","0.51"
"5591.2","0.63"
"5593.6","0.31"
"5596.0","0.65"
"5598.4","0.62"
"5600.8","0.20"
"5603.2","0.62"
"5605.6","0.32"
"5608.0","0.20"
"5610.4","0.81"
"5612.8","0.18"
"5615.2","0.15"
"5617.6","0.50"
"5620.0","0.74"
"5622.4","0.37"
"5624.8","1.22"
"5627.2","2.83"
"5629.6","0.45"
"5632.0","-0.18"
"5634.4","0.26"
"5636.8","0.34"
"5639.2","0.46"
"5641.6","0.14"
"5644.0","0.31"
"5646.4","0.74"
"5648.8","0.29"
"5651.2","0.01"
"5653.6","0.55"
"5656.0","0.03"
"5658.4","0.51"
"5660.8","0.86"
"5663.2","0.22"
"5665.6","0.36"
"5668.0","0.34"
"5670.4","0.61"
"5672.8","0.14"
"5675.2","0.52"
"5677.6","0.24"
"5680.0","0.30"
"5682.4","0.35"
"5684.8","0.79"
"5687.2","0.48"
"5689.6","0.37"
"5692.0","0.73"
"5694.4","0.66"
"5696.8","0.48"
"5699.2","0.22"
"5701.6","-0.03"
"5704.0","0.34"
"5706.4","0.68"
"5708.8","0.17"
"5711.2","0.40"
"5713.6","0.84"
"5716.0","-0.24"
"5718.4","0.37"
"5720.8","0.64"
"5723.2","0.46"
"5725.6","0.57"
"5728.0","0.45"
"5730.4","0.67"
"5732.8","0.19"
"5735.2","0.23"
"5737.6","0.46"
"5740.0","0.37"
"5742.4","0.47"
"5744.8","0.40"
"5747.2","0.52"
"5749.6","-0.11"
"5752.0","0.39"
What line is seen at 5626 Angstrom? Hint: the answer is [O III] 5007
